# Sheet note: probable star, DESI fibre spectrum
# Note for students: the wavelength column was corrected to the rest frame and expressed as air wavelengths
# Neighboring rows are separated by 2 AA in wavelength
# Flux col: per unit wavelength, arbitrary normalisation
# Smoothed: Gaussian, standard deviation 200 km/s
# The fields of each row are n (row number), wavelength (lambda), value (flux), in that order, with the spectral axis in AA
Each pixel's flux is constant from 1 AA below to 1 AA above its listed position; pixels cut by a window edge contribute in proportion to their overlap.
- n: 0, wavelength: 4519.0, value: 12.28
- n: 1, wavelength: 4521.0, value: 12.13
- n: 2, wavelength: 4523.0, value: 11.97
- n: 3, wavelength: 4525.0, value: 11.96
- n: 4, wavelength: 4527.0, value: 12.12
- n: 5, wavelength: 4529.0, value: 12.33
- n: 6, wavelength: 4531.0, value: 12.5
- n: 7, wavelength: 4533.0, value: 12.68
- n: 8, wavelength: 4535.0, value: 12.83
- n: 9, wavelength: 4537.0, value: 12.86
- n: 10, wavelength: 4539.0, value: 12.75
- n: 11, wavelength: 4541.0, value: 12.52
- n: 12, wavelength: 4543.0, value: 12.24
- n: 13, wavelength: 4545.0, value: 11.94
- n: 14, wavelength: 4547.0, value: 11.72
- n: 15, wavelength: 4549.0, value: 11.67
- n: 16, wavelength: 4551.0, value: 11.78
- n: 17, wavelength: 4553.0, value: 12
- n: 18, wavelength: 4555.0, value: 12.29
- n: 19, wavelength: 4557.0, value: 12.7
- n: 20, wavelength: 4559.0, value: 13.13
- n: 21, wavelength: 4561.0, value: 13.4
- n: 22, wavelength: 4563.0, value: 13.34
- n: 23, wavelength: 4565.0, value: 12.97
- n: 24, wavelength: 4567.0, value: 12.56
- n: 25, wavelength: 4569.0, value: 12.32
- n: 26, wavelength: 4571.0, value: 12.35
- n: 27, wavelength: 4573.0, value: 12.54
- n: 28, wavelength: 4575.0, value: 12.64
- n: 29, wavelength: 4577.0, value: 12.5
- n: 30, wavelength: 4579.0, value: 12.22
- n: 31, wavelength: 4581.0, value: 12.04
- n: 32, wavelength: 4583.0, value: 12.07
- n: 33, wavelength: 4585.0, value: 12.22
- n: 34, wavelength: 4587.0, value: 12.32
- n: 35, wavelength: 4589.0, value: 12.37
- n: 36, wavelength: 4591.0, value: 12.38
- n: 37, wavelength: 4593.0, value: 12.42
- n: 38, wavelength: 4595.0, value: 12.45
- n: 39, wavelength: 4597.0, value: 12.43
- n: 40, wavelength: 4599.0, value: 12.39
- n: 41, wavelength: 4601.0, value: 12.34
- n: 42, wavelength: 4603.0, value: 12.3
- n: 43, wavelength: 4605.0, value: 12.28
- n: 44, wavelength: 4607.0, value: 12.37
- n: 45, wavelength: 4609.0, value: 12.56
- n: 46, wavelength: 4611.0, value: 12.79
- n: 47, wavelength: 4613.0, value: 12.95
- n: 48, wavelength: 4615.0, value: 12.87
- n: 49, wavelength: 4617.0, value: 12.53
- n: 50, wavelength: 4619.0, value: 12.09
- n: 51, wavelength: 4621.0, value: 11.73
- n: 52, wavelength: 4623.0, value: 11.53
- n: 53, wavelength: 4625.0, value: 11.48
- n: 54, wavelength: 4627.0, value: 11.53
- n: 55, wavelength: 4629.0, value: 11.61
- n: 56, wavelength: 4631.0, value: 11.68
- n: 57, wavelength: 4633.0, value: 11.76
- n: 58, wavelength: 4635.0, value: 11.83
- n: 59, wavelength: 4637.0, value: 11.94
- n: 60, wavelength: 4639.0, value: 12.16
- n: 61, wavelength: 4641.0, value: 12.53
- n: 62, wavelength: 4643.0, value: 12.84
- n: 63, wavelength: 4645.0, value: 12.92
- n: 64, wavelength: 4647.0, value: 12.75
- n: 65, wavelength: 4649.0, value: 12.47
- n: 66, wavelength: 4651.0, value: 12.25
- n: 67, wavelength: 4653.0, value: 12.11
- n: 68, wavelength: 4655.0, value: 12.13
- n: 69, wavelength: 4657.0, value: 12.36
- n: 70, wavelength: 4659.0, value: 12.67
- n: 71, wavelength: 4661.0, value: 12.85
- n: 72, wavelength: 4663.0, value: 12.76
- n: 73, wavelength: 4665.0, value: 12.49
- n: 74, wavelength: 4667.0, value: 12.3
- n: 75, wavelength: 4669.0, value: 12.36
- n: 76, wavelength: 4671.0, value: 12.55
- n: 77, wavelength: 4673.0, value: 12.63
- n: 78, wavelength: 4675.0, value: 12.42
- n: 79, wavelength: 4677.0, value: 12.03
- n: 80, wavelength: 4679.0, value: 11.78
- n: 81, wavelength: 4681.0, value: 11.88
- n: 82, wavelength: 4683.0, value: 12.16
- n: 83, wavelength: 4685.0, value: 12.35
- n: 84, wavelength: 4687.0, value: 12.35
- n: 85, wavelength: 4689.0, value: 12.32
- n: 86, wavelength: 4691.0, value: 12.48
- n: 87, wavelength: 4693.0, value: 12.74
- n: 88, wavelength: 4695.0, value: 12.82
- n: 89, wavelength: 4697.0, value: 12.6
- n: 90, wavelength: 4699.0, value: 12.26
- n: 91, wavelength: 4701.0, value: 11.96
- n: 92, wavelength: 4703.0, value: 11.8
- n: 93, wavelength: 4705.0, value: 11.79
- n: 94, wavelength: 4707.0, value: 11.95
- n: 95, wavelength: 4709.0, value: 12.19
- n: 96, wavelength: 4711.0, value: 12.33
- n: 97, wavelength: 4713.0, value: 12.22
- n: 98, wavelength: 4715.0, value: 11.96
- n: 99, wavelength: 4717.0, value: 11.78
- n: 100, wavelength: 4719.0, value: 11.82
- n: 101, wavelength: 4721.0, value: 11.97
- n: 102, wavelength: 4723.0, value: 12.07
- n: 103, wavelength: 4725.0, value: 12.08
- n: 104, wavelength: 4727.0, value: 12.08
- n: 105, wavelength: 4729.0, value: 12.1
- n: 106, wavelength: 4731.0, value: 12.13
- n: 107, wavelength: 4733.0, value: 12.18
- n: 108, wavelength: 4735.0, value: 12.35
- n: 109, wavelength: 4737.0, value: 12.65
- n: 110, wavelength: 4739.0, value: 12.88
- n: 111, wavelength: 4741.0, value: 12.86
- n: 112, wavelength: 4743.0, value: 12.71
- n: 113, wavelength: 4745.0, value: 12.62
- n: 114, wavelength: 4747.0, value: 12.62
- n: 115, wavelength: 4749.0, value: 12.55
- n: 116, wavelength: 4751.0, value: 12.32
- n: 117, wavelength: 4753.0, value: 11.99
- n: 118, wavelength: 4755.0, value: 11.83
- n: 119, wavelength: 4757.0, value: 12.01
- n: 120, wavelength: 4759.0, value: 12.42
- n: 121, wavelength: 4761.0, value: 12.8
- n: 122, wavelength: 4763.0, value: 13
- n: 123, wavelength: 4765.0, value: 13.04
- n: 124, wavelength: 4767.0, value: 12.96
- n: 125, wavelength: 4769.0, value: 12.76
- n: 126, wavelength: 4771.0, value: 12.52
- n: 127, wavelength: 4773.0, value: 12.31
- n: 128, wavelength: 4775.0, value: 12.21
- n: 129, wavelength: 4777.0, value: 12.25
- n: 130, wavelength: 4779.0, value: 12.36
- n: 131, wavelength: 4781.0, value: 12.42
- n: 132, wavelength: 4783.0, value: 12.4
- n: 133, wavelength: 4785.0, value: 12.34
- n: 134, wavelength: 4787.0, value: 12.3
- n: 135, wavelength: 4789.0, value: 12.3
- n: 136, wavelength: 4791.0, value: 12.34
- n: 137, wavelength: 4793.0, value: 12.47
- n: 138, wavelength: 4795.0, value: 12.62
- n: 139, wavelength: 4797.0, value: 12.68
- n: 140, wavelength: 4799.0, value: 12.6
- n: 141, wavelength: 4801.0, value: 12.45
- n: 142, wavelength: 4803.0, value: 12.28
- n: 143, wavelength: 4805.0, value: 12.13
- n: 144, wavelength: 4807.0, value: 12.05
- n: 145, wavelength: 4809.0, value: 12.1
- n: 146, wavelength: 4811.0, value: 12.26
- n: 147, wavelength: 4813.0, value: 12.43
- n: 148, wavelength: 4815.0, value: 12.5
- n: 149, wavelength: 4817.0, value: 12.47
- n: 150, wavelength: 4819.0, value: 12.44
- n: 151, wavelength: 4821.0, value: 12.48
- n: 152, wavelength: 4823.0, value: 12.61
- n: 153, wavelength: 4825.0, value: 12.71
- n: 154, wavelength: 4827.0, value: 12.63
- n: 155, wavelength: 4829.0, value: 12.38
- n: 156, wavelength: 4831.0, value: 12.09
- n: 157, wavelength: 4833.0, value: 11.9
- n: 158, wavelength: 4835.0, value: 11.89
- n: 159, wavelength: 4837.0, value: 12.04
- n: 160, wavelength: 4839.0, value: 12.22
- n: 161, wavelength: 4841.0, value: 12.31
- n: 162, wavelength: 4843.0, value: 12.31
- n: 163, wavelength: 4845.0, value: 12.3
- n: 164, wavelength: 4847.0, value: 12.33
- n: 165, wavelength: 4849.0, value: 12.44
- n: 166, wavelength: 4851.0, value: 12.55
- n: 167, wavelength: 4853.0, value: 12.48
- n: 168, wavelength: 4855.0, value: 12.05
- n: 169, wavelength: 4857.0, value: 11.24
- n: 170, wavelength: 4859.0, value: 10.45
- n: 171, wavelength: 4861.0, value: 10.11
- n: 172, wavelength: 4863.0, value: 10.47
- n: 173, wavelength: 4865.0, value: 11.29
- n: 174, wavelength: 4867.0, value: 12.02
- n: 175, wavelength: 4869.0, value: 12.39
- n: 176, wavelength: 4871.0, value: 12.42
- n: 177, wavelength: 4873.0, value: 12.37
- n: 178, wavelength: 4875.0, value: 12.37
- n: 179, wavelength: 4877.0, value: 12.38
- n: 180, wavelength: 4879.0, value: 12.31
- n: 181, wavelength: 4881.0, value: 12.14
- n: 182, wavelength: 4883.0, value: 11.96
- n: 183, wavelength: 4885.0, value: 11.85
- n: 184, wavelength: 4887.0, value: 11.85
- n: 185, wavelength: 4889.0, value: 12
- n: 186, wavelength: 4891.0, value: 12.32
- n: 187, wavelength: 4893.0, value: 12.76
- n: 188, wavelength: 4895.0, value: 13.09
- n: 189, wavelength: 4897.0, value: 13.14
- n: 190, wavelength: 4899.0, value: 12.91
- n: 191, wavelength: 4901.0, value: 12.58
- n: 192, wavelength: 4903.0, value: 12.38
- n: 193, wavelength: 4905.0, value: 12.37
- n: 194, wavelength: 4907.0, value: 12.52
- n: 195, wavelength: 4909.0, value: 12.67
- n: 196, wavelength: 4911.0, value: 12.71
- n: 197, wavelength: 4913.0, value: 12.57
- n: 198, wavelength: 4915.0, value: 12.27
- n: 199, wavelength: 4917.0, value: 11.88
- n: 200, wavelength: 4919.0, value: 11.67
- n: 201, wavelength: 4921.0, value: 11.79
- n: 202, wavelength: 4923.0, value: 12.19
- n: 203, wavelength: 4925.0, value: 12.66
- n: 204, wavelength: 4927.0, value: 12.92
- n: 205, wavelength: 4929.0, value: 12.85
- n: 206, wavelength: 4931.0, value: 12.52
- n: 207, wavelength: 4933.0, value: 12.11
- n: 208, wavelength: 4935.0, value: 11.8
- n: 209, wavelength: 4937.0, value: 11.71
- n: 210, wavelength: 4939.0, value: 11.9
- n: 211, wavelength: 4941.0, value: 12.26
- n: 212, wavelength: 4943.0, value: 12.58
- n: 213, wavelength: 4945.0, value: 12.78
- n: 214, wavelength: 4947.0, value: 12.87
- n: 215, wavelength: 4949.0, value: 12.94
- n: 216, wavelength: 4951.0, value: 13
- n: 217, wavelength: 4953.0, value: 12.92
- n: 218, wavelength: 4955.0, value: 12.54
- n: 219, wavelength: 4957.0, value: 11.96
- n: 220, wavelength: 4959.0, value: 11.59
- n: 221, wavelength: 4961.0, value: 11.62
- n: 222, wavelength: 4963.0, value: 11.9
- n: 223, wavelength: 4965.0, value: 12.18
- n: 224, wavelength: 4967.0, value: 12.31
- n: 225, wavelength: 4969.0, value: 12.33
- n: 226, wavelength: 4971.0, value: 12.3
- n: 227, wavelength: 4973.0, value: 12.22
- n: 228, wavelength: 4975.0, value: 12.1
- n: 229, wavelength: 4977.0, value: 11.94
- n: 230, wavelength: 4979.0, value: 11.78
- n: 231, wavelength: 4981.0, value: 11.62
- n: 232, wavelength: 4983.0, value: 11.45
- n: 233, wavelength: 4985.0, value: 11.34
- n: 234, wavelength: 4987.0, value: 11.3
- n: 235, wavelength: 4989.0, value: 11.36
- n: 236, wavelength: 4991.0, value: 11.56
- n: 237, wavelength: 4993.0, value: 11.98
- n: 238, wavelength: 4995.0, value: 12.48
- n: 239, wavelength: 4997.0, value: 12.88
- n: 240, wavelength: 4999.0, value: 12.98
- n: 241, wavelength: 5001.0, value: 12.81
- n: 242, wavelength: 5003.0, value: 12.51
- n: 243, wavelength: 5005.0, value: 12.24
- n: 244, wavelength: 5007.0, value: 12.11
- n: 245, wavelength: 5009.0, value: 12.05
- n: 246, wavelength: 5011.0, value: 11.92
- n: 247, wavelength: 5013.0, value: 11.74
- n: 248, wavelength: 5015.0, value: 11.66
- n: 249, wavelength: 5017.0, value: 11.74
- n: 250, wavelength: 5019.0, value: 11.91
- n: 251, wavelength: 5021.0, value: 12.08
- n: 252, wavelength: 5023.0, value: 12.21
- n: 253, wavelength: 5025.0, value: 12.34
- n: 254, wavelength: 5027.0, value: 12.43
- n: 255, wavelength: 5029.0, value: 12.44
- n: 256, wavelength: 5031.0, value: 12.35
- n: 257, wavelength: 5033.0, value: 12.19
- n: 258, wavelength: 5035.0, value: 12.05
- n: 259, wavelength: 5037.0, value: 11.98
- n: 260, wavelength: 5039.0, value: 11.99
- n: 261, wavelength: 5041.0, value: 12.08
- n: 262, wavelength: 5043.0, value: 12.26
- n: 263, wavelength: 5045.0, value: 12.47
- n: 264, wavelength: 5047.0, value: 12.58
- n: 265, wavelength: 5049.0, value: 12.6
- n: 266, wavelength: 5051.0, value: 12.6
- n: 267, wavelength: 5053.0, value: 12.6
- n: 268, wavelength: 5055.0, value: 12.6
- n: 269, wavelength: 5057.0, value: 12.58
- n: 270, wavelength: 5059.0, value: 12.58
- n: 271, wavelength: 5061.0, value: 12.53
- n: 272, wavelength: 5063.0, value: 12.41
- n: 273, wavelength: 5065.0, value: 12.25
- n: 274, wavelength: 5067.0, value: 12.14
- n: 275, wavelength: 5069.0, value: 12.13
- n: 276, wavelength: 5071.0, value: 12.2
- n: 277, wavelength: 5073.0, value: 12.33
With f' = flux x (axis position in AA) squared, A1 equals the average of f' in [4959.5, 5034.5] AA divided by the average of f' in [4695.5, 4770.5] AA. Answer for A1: 1.09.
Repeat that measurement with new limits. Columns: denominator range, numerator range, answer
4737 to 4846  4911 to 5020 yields 1.05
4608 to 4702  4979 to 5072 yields 1.15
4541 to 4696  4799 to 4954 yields 1.11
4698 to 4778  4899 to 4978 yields 1.09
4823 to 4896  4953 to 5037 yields 1.06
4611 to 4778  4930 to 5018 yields 1.11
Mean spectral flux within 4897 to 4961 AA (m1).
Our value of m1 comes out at 12.4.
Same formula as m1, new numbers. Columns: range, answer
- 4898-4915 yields 12.6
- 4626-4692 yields 12.3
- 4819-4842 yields 12.3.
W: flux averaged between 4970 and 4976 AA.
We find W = 12.2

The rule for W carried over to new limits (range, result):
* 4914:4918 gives 12.1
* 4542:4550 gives 11.9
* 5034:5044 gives 12.1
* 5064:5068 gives 12.2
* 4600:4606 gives 12.3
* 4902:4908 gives 12.4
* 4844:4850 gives 12.4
